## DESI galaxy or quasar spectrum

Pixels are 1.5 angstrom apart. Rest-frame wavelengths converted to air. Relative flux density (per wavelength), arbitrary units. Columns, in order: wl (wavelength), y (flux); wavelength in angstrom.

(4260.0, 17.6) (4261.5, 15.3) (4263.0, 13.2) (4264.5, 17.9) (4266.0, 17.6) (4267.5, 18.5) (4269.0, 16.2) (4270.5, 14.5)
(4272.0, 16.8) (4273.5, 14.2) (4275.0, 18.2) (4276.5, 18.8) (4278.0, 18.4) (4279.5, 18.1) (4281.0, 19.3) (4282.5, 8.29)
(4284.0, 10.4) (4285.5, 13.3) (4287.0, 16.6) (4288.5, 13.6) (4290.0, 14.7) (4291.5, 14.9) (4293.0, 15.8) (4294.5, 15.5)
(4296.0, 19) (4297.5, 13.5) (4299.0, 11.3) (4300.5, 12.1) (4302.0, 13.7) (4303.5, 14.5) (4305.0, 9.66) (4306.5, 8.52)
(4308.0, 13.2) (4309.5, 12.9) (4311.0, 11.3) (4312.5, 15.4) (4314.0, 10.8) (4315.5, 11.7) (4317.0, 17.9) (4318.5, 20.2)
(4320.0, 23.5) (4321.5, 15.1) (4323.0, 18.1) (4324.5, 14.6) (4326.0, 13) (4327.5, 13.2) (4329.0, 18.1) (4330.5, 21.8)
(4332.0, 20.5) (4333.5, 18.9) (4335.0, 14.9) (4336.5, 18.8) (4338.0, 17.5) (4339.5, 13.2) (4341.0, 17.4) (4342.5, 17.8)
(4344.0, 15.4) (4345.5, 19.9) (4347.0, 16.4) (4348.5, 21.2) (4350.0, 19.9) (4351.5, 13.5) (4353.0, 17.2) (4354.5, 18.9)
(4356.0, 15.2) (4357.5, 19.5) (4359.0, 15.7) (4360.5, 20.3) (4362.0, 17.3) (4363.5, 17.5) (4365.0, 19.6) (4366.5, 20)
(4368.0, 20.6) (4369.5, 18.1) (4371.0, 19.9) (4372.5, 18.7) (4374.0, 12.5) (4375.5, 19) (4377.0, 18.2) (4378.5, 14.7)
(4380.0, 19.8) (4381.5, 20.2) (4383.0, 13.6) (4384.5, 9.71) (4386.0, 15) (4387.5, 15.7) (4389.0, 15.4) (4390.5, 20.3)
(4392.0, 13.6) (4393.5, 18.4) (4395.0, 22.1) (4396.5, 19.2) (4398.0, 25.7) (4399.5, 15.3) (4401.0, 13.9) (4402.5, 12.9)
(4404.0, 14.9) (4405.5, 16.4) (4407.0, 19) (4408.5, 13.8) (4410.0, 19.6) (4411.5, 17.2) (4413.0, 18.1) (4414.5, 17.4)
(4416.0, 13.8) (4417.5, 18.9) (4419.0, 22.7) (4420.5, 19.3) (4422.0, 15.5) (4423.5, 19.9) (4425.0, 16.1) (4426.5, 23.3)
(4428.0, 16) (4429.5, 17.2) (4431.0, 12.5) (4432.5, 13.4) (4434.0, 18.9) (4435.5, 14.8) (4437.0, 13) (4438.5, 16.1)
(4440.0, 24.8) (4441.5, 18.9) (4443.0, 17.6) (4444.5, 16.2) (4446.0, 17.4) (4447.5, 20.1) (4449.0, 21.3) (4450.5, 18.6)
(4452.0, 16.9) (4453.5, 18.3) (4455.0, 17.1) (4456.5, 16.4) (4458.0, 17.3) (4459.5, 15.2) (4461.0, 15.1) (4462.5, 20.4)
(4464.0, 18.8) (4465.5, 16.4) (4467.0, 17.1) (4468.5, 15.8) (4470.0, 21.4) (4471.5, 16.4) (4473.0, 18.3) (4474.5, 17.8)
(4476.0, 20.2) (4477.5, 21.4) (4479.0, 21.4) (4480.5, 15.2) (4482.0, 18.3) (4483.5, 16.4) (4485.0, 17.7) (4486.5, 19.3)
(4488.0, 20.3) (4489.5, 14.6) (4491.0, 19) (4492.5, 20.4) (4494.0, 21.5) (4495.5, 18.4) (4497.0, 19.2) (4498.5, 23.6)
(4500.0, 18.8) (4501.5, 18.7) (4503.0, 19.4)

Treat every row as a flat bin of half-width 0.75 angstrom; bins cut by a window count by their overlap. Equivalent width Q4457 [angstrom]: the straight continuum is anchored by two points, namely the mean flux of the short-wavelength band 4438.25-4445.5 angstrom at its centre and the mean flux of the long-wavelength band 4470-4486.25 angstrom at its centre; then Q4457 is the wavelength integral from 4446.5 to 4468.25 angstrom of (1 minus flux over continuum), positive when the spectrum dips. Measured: 1.1 angstrom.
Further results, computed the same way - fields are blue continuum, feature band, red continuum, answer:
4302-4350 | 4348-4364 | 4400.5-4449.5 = -1.4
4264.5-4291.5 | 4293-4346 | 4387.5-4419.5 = 2.8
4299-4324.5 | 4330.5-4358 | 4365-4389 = -3.6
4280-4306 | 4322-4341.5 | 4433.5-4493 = -2.7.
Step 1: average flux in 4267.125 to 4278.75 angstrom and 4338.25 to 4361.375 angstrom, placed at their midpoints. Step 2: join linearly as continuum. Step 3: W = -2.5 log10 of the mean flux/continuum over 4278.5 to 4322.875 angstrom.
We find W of 0.19 mag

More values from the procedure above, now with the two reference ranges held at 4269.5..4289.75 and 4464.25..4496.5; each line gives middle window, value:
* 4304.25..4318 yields 0.26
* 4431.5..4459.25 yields 0.02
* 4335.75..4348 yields -0.05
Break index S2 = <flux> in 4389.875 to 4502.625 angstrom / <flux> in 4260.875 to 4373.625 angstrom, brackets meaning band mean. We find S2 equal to 1.11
